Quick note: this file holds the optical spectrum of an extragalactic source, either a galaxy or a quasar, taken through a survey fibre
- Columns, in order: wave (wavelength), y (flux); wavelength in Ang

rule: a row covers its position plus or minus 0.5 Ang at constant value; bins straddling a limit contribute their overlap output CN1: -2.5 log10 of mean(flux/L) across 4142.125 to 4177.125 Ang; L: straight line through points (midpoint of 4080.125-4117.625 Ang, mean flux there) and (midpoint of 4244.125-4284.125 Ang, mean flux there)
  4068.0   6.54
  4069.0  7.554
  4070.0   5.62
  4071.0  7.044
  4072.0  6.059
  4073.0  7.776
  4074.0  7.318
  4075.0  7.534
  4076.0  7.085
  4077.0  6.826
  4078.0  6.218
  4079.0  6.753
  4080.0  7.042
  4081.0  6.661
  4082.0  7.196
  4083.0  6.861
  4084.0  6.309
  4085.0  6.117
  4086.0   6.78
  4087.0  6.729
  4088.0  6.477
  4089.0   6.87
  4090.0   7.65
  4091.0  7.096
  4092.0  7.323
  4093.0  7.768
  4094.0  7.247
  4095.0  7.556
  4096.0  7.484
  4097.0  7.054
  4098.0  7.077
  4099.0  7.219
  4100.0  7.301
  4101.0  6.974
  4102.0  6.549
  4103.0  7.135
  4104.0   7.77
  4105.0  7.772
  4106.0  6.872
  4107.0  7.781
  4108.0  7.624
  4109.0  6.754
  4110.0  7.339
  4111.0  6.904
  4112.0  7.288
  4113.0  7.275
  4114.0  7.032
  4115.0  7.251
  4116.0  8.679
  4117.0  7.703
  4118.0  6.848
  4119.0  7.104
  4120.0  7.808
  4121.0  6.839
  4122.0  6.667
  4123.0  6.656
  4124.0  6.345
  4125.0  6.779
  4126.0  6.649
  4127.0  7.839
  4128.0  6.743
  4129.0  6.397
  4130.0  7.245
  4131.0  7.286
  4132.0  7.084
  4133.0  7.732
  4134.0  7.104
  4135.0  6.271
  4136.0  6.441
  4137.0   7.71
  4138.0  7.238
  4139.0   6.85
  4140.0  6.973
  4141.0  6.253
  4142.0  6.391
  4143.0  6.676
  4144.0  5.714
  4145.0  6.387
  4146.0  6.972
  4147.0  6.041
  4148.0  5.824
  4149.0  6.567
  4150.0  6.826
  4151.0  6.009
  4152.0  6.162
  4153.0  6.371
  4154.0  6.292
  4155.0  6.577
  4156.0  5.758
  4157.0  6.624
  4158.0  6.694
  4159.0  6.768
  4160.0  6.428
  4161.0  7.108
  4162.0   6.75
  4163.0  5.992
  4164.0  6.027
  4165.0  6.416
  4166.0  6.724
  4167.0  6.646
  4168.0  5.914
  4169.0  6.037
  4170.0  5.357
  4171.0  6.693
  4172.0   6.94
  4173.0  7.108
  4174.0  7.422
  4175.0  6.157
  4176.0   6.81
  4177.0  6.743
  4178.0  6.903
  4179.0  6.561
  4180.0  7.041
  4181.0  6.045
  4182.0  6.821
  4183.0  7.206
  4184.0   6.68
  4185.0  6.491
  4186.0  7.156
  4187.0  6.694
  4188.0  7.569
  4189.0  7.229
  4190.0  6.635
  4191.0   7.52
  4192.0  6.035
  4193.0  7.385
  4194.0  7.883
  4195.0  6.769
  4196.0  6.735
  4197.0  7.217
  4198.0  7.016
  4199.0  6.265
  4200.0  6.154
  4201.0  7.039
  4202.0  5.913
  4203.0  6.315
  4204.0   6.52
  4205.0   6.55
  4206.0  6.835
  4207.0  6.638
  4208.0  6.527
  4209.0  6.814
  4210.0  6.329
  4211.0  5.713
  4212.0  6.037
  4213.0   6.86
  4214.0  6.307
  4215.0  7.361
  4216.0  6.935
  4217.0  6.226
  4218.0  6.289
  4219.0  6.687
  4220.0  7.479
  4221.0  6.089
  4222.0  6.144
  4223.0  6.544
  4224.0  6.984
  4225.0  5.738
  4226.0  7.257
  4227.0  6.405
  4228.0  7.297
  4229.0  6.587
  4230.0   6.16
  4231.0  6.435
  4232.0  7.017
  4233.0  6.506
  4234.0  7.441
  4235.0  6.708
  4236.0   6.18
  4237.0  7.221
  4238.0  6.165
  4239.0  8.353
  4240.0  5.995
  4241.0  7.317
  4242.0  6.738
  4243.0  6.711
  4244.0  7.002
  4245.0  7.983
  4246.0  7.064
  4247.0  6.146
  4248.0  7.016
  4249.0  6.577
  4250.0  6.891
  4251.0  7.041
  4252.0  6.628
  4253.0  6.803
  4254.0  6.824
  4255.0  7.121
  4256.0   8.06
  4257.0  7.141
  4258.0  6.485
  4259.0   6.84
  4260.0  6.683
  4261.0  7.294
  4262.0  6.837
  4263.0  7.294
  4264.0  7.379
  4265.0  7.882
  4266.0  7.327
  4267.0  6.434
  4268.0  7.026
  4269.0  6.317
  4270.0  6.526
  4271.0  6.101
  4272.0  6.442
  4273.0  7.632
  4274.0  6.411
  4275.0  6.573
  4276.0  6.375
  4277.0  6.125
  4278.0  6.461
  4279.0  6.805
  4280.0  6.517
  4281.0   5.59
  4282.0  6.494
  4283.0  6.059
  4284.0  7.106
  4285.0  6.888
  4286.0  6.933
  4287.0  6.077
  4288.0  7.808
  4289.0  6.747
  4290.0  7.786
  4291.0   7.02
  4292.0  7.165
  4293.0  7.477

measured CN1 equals 0.096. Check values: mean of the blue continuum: 7.17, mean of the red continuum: 6.81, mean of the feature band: 6.44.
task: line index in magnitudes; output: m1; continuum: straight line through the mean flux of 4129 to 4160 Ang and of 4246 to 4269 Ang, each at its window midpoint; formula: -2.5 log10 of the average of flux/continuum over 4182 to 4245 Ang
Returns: 0.02 mag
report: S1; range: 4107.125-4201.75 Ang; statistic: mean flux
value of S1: 6.79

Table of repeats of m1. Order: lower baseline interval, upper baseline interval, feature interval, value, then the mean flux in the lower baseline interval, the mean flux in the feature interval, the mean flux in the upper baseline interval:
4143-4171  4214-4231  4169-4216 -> -0.04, 6.35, 6.71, 6.62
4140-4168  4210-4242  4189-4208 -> -0.03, 6.41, 6.75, 6.66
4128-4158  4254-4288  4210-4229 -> 0.02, 6.62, 6.57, 6.78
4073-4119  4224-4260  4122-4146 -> 0.04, 7.14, 6.82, 6.85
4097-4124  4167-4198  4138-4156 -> 0.10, 7.22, 6.41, 6.79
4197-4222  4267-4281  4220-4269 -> -0.05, 6.54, 6.87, 6.52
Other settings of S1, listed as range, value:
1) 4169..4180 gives 6.66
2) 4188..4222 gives 6.68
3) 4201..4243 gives 6.63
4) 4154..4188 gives 6.59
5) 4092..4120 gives 7.32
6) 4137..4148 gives 6.57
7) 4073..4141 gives 7.09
